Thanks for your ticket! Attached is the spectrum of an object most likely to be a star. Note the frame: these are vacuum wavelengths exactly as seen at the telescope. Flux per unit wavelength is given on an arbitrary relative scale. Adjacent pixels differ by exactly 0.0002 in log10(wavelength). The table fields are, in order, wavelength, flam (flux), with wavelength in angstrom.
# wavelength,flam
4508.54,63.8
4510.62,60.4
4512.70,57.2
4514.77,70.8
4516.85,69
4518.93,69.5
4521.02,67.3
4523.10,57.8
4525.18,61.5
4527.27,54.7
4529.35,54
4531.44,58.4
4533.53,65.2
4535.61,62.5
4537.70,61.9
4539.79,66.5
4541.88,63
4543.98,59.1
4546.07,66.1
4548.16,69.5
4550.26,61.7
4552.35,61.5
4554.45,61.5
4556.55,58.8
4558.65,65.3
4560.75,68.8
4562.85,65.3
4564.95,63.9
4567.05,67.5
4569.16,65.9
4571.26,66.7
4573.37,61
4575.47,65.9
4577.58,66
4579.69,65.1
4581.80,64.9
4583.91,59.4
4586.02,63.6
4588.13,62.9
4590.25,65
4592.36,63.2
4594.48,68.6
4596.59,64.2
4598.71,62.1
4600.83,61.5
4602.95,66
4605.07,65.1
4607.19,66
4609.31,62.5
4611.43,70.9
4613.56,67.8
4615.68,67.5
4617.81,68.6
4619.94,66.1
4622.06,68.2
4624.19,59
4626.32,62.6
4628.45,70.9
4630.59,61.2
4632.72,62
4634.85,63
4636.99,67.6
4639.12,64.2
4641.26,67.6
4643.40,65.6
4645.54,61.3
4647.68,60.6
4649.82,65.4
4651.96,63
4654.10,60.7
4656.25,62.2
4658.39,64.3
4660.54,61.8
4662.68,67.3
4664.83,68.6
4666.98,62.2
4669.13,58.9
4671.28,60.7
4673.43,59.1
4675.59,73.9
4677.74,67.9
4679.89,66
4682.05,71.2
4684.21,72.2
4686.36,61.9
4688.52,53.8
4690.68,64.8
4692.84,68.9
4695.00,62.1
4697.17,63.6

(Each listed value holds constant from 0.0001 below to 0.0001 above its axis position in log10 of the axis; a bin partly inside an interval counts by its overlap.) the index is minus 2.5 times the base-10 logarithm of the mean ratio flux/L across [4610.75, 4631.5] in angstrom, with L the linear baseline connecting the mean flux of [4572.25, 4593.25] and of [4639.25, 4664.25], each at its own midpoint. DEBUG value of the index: -0.04 mag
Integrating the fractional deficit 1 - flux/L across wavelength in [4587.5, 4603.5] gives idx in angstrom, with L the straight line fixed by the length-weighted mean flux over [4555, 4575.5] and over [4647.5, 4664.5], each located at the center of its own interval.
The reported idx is 0.1 angstrom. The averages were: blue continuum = 64.8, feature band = 64.1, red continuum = 63.6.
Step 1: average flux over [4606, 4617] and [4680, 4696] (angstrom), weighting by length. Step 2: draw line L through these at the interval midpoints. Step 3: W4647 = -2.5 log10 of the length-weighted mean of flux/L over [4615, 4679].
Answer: 0.03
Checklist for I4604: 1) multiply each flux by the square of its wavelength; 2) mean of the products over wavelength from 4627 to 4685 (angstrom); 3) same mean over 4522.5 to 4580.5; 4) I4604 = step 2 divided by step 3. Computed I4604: 1.07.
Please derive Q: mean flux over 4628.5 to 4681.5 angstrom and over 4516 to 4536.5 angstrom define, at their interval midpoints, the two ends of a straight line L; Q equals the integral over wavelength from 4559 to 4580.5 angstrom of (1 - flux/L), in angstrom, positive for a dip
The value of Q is -1.0 angstrom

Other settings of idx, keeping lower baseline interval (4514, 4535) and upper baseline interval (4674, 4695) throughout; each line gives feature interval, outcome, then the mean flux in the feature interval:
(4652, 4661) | 0.5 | 62.3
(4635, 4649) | 0.2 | 64.4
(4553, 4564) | -0.1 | 63.8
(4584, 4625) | -0.4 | 65.1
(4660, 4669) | 0.2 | 64.5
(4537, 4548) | -0.1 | 63.9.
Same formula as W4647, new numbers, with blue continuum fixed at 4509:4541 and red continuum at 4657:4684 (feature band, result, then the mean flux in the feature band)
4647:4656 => 0.04 mag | 62.5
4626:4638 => 0.00 mag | 64.6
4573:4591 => 0.00 mag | 63.8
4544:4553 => -0.02 mag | 64.3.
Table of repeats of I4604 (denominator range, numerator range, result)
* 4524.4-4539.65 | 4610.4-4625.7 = 1.15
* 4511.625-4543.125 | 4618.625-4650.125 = 1.08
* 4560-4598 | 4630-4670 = 1.01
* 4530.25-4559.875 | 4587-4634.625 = 1.06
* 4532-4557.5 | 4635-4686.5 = 1.08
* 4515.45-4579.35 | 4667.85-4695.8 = 1.08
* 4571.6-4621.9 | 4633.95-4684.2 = 1.02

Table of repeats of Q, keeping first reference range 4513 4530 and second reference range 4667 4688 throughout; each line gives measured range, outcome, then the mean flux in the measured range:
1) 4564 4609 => -0.3 angstrom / 64.5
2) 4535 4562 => -0.1 angstrom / 63.6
